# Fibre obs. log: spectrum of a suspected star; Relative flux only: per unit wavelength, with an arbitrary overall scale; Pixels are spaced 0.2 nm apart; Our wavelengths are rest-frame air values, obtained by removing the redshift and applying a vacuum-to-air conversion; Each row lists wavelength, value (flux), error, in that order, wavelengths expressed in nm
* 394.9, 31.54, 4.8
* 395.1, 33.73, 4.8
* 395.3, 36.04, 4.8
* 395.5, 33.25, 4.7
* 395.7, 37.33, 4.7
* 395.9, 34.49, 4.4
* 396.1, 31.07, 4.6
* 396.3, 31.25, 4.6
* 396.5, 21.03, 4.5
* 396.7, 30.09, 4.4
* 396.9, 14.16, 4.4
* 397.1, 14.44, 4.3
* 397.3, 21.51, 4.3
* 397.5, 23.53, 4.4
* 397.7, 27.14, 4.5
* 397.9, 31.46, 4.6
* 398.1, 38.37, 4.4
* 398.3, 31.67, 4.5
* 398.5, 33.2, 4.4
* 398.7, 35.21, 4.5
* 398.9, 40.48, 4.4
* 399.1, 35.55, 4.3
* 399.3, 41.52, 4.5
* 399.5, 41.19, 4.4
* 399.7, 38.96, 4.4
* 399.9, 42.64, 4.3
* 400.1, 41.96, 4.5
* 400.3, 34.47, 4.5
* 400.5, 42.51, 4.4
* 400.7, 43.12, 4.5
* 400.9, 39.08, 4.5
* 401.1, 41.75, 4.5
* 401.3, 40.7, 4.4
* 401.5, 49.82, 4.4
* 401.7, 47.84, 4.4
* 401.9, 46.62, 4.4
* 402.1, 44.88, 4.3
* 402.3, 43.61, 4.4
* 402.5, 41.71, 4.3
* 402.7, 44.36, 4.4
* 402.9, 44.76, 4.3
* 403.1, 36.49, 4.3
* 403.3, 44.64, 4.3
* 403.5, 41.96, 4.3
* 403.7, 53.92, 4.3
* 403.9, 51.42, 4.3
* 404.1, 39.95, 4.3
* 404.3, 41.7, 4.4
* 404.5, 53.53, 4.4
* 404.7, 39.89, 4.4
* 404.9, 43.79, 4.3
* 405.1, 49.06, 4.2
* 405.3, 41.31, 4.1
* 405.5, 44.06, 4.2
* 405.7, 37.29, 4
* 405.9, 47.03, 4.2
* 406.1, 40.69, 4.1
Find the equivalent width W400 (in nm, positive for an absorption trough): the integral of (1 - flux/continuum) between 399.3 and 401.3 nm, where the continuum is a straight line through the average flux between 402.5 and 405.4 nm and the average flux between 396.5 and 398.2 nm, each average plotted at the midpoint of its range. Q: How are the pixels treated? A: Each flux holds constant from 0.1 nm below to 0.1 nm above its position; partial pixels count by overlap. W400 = -0.42 nm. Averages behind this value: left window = 24.8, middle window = 40.7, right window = 44.7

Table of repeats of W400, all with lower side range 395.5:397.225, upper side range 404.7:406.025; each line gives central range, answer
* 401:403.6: -0.41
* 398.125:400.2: -0.39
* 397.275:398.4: 0.01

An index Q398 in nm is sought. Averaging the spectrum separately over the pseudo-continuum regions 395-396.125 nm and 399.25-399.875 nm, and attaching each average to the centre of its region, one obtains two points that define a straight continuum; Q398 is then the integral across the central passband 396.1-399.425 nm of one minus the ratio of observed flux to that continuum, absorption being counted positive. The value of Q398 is 0.75 nm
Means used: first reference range 34.5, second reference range 40.7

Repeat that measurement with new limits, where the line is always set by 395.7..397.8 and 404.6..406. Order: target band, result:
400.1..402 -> -0.464 nm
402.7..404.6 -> -0.264 nm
